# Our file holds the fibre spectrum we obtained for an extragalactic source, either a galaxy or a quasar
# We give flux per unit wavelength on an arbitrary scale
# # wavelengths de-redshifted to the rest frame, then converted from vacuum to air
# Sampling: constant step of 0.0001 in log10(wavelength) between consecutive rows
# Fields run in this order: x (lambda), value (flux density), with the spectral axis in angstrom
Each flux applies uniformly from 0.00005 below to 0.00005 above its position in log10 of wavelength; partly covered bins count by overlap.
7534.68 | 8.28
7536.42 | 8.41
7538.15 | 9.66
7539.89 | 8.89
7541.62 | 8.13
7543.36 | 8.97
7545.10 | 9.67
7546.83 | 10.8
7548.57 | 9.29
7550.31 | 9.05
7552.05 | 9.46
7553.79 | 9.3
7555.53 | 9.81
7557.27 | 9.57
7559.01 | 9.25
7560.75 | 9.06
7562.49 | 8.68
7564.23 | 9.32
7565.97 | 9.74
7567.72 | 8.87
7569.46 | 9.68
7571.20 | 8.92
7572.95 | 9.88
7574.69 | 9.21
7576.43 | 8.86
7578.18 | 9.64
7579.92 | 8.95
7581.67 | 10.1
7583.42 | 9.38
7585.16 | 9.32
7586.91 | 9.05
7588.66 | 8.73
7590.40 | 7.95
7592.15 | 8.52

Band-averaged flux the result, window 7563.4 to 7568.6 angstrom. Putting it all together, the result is 9.31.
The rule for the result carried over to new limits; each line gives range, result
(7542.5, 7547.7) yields 9.82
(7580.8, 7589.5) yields 9.31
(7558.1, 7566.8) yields 9.22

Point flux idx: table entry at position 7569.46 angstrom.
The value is 9.68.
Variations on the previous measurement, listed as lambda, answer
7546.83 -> 10.8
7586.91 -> 9.05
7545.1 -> 9.67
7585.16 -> 9.32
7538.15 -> 9.66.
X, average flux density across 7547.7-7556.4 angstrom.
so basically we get 9.38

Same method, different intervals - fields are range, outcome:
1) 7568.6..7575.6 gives 9.43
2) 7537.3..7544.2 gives 8.91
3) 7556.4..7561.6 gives 9.3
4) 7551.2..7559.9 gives 9.48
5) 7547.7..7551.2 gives 9.16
